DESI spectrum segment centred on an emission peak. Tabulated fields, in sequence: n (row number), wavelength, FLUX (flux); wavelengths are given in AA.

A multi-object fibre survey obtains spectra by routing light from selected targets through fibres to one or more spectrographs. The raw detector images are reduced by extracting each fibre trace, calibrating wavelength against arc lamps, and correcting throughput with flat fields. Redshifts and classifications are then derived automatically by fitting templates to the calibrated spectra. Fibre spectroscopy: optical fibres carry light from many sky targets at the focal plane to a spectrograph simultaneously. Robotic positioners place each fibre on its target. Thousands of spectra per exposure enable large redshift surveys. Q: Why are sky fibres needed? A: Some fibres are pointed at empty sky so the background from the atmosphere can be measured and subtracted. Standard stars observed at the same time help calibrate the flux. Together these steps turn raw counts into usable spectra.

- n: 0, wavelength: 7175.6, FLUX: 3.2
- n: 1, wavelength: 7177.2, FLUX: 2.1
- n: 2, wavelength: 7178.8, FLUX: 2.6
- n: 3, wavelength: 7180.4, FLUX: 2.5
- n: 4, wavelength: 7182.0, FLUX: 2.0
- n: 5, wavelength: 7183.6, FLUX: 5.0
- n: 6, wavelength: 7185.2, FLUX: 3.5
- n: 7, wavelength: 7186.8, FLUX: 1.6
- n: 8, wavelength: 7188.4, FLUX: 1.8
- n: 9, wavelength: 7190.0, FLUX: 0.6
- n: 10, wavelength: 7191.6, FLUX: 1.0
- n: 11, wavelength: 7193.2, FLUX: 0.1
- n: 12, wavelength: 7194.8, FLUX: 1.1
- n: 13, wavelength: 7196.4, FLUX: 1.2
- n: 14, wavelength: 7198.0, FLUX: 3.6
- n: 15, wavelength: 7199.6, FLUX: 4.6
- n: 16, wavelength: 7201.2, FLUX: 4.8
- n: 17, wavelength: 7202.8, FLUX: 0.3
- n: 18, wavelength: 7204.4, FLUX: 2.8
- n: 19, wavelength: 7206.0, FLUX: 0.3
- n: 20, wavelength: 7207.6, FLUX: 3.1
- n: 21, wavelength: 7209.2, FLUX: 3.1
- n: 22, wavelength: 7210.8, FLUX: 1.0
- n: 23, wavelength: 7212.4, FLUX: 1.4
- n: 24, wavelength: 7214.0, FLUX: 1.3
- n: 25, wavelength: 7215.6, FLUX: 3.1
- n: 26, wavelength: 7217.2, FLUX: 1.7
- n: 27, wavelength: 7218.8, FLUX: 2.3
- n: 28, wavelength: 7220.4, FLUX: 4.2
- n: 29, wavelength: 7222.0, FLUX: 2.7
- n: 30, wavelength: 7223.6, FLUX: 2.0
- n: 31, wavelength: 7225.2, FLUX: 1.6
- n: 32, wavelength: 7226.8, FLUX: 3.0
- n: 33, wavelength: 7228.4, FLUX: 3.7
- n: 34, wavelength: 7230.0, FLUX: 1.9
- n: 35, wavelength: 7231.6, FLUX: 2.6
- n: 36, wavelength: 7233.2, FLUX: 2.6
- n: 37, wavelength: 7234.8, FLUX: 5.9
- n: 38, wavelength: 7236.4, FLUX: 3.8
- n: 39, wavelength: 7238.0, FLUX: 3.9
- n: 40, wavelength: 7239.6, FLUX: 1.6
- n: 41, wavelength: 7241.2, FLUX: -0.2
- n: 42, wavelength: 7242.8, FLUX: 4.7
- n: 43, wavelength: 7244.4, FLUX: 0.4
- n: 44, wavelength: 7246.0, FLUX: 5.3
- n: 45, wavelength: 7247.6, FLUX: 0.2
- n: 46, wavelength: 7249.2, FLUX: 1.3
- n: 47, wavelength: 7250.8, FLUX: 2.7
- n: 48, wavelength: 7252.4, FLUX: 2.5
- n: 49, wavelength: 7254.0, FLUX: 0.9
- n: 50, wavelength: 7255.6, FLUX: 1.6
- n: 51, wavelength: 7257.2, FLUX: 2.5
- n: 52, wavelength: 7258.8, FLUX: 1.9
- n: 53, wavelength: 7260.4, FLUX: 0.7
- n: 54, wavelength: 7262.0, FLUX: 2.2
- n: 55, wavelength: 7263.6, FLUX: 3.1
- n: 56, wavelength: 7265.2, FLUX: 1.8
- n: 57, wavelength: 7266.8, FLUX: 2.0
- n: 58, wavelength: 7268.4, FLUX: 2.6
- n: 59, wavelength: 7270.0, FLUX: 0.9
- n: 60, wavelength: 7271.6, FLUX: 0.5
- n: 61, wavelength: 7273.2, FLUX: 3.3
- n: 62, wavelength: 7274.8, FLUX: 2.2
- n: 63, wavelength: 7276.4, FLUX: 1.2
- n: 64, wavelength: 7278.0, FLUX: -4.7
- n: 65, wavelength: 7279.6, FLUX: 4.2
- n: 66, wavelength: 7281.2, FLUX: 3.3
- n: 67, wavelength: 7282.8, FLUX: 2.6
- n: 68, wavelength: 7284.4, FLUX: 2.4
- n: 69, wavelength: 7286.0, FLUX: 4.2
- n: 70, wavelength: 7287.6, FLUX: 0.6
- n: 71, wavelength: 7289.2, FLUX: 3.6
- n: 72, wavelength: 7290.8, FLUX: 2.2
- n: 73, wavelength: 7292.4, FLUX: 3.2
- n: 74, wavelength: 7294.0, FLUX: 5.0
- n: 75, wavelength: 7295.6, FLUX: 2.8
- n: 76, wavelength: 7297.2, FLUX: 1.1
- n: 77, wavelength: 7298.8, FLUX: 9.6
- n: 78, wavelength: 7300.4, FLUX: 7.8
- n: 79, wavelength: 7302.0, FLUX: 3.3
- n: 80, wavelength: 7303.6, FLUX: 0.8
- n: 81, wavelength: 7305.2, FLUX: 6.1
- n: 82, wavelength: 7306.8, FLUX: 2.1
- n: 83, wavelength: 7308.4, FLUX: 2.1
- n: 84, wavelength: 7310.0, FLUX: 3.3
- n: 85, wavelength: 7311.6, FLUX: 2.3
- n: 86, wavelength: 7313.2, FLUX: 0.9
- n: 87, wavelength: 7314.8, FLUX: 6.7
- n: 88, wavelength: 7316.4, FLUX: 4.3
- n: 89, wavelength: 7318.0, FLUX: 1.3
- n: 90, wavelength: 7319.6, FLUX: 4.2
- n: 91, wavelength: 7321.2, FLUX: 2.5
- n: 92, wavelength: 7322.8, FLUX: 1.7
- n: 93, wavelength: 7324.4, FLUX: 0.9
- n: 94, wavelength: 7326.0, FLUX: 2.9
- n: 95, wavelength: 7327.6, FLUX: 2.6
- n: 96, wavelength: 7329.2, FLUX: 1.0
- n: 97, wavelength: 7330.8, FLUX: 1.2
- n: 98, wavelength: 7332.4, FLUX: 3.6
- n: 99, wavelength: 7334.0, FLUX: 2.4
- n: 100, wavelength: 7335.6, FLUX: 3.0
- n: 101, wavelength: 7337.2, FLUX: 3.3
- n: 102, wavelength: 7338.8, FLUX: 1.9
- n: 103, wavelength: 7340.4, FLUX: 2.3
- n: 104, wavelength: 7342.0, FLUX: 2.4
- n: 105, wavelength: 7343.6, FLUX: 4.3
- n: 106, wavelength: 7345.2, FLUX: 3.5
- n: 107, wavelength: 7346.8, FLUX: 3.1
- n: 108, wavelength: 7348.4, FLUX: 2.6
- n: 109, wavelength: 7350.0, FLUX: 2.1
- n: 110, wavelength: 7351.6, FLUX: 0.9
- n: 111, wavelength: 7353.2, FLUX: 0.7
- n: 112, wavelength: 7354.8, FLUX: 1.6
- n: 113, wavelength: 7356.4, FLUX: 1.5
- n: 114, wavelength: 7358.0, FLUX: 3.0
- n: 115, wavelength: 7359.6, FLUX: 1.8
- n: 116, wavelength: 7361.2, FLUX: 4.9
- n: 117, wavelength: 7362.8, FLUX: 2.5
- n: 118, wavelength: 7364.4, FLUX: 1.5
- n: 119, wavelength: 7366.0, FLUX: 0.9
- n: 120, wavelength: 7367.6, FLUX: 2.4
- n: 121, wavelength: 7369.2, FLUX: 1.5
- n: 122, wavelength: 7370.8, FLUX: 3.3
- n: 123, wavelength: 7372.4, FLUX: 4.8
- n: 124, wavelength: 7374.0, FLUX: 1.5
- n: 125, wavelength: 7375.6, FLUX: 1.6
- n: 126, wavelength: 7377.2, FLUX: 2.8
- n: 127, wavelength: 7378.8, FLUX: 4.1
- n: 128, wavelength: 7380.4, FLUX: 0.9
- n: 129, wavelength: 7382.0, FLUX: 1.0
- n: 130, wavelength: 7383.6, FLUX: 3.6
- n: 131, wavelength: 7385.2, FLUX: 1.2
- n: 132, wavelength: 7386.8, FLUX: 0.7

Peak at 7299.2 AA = [S II]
